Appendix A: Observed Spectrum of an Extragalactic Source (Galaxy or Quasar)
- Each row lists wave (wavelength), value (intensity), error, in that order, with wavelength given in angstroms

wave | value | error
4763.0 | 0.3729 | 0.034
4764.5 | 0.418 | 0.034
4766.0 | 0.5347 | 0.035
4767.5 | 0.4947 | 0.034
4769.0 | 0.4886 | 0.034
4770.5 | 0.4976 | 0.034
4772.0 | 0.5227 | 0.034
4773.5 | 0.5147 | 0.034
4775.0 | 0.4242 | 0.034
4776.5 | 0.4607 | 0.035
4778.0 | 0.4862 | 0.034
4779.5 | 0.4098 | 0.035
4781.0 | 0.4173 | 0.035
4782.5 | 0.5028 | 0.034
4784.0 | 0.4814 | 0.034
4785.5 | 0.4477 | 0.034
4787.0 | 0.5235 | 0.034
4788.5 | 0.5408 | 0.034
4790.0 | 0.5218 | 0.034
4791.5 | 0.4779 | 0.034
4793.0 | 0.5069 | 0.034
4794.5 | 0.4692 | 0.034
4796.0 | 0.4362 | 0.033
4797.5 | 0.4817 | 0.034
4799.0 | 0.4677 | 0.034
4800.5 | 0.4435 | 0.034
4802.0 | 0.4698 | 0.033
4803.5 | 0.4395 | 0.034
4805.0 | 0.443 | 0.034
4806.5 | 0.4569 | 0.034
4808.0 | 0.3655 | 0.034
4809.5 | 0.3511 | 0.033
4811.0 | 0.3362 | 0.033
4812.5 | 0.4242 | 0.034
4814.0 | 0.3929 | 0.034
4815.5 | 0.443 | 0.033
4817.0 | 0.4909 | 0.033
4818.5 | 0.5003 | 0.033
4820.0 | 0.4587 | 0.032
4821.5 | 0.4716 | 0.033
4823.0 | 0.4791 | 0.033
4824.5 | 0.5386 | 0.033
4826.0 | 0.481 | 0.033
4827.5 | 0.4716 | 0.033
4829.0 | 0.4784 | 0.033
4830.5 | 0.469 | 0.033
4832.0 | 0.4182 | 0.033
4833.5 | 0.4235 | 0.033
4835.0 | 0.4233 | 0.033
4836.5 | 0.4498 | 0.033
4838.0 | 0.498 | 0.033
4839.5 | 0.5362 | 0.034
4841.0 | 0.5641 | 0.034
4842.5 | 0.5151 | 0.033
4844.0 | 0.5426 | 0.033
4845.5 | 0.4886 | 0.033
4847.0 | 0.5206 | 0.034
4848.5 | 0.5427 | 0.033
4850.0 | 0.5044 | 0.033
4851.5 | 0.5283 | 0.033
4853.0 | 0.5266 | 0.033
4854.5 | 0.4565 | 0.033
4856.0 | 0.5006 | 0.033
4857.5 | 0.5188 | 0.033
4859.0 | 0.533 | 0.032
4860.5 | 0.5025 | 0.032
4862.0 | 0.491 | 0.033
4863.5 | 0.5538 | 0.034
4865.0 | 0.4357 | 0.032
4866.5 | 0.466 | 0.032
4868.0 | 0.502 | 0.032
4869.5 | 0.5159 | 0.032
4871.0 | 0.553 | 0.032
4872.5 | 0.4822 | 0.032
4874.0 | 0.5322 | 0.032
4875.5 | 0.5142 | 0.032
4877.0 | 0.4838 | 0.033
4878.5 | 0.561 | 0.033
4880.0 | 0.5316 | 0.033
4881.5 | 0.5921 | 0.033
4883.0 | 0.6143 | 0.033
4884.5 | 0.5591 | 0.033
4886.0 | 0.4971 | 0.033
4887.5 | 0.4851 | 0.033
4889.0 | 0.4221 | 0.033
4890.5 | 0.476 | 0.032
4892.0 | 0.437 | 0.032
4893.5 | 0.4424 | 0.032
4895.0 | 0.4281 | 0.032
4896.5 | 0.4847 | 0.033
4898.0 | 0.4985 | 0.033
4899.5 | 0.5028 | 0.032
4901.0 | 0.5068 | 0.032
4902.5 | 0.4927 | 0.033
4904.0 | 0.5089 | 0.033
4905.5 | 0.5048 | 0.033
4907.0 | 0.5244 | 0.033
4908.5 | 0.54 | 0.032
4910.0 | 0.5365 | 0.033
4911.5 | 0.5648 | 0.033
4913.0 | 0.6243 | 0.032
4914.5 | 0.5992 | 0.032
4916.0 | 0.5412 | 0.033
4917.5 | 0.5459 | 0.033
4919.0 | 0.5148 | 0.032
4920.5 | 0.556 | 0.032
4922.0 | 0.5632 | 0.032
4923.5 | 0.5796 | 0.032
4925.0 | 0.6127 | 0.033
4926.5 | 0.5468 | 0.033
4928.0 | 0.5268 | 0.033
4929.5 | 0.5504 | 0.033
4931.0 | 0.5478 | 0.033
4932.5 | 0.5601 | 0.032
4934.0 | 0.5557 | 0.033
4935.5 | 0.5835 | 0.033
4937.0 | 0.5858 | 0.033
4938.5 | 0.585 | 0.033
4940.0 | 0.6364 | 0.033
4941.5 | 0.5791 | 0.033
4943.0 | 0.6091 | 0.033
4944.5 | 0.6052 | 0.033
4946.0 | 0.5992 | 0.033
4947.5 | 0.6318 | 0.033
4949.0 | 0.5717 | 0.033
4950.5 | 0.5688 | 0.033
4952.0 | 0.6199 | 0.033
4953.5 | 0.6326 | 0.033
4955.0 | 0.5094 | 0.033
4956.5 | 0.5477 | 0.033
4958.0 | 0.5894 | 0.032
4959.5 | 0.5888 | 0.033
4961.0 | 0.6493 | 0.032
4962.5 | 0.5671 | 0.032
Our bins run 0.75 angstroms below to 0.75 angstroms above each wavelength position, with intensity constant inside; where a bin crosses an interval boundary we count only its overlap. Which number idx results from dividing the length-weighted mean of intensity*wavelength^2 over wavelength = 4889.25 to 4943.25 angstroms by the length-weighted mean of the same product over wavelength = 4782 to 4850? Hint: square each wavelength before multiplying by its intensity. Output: 1.2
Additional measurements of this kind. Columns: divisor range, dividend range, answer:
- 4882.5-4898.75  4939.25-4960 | 1.25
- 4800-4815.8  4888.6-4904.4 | 1.19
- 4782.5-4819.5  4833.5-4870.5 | 1.13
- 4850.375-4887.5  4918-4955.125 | 1.15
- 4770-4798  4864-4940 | 1.16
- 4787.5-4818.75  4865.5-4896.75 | 1.16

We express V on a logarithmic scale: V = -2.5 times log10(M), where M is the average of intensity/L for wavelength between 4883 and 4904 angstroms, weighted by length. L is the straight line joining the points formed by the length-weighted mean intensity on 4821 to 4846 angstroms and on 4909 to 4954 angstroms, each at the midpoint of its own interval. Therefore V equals 0.12 mag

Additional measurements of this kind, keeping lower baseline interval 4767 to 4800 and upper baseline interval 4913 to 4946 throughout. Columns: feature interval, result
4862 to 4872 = 0.06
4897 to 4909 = 0.10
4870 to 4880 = 0.03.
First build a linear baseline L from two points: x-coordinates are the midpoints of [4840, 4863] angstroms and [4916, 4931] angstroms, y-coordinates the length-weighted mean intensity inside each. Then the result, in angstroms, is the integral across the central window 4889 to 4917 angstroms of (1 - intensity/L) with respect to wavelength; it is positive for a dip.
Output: 1.7 angstroms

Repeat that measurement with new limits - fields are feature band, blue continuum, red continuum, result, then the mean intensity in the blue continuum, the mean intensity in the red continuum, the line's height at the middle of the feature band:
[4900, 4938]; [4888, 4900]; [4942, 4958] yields -2.4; 0.461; 0.589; 0.518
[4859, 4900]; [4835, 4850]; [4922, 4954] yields 2.8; 0.512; 0.584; 0.54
